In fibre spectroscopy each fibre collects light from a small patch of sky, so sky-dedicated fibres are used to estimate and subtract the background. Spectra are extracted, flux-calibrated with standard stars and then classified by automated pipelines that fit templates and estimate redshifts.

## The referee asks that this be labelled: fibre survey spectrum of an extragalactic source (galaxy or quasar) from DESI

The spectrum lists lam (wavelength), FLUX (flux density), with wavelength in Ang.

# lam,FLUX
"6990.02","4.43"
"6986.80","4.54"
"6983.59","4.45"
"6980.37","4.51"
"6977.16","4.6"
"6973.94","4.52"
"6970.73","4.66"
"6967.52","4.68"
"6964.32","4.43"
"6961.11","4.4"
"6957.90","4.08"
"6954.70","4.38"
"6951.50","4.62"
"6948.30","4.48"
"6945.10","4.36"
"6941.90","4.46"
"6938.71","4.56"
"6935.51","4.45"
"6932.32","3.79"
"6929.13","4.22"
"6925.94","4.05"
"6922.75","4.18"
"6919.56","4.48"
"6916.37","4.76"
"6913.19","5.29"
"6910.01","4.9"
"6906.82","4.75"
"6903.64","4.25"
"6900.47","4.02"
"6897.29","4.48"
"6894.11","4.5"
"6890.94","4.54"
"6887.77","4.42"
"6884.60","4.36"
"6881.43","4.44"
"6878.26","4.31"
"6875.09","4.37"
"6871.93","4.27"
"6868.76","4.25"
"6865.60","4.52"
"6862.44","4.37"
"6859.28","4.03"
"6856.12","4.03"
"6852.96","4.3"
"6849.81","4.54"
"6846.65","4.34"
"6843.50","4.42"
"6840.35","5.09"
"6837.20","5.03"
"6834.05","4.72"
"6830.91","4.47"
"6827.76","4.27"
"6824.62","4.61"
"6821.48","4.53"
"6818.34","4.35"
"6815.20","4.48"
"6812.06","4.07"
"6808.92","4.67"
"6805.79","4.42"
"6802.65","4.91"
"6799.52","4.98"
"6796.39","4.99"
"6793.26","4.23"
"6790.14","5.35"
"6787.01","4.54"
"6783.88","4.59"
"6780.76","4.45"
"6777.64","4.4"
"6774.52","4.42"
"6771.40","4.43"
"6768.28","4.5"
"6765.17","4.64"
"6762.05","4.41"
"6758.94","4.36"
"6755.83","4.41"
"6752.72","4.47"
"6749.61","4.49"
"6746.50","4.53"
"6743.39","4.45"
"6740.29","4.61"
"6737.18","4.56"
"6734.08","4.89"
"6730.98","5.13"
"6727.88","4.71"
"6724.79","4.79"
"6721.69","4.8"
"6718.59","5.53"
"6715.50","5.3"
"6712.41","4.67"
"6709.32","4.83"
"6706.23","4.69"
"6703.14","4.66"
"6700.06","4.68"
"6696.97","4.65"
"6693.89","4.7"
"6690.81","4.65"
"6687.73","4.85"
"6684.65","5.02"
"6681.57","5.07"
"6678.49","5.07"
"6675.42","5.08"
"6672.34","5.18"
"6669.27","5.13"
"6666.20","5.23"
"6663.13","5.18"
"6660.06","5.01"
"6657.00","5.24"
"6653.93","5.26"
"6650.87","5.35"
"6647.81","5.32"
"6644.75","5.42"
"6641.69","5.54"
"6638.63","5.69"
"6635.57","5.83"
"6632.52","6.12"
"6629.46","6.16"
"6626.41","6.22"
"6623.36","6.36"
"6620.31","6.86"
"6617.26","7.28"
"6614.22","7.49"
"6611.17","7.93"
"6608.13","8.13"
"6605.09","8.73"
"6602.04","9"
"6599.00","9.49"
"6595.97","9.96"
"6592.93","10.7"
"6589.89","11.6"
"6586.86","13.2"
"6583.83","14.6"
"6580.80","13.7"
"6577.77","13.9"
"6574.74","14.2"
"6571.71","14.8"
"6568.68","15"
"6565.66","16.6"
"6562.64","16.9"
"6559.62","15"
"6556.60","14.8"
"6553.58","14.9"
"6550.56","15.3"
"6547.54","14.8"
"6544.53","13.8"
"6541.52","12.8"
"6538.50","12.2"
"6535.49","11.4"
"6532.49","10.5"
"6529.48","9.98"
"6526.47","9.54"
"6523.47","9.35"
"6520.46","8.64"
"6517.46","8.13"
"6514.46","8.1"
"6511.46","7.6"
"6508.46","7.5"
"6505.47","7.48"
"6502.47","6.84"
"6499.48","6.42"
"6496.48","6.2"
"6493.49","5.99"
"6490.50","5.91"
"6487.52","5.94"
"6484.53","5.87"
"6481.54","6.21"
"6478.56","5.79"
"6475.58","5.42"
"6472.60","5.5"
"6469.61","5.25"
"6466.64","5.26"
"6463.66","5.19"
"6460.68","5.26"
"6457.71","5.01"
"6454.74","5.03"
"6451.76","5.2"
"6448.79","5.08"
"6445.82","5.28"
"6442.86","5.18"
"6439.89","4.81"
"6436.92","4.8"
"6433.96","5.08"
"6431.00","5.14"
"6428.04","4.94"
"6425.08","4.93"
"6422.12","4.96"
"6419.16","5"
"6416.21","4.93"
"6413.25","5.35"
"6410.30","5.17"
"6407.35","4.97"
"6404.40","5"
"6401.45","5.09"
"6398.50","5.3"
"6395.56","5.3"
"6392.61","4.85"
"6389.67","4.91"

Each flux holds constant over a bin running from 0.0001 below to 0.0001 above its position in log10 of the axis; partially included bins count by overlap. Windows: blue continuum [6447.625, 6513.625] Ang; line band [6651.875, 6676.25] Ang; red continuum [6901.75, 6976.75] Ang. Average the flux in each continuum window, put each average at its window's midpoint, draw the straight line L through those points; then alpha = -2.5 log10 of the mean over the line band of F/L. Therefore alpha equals 0.04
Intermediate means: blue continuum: 5.93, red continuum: 4.47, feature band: 5.17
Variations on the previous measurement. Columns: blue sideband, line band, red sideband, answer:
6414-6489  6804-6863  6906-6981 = 0.04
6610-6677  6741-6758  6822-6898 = 0.16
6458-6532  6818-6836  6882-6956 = 0.10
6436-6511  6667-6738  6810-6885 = 0.01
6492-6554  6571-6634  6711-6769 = -0.21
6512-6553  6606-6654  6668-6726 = 0.17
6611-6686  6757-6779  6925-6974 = 0.17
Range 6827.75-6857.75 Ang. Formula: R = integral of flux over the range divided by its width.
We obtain 4.53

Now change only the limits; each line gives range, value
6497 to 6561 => 10.6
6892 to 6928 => 4.51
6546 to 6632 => 11.5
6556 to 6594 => 14.3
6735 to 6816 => 4.56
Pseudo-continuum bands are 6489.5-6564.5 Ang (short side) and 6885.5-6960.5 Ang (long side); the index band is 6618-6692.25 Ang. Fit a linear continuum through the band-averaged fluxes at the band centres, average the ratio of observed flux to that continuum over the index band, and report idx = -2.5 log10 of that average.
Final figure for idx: 0.48 mag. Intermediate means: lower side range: 10.5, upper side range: 4.43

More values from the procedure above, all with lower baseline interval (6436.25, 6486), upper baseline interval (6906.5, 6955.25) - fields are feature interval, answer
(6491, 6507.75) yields -0.25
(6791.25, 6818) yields 0.02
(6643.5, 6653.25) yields -0.08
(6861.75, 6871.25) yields 0.05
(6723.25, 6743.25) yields 0.02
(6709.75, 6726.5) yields -0.03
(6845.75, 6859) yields 0.08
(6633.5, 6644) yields -0.14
